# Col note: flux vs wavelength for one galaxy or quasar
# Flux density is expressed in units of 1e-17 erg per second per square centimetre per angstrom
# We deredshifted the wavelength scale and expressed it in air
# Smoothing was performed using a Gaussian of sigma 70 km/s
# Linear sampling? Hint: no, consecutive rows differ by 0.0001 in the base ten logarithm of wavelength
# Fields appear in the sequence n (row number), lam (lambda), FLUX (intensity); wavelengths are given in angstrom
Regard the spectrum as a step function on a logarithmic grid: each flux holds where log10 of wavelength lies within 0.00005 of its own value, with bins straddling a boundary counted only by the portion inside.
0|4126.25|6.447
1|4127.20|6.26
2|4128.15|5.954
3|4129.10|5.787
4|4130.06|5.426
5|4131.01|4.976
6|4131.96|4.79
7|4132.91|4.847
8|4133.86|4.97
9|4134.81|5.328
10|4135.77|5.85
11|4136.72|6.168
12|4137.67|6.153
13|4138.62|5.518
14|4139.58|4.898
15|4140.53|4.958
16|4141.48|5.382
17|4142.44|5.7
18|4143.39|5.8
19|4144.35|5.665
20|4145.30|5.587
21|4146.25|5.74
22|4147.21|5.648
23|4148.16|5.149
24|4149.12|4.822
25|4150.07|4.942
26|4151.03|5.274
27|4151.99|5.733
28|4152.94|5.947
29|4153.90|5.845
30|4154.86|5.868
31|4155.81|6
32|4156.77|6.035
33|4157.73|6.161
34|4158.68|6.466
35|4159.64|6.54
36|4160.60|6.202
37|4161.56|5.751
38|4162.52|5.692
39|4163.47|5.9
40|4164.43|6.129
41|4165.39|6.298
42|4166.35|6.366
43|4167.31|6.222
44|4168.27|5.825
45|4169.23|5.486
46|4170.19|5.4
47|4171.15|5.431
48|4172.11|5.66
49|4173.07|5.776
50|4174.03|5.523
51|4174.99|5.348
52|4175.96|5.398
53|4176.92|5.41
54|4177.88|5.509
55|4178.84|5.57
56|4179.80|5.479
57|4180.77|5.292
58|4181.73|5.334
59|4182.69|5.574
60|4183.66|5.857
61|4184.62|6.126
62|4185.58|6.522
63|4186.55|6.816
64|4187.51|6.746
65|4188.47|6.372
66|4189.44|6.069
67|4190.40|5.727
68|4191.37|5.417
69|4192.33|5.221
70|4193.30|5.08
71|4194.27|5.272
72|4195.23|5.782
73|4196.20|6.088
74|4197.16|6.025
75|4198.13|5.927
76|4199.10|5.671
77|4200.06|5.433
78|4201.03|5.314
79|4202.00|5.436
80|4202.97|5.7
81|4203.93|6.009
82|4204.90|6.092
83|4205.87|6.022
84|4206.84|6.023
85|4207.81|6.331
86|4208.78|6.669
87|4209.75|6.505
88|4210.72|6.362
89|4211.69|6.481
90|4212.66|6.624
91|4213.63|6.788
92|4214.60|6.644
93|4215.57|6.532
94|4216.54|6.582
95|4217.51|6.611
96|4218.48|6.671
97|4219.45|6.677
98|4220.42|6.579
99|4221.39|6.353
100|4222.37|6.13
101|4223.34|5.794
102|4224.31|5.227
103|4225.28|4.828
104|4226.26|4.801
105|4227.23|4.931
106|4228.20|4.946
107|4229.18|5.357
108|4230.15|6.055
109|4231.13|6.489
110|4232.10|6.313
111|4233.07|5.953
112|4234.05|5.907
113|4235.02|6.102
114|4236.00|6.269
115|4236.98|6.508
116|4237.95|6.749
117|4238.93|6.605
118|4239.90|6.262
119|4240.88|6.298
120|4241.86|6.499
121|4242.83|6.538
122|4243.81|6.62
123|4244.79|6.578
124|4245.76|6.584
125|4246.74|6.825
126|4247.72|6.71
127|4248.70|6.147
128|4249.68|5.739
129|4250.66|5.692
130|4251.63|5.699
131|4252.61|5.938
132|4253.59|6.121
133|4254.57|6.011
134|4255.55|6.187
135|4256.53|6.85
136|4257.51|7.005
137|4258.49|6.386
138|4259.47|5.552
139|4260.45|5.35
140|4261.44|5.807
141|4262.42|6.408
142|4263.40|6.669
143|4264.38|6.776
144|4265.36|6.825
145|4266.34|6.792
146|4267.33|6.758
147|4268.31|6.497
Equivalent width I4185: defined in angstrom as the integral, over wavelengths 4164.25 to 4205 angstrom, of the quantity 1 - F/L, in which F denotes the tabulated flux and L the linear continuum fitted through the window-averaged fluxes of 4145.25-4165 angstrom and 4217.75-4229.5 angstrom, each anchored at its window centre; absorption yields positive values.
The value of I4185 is 0.0 angstrom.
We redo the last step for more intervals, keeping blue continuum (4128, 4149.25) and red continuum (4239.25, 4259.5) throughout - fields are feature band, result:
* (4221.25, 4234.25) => 1.1 angstrom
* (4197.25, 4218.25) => -0.7 angstrom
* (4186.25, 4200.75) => 0.1 angstrom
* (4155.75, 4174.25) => -1.0 angstrom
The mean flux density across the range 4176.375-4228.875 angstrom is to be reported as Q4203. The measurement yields 5.92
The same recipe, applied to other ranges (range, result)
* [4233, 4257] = 6.3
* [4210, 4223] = 6.53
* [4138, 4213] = 5.79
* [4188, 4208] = 5.75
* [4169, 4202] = 5.69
